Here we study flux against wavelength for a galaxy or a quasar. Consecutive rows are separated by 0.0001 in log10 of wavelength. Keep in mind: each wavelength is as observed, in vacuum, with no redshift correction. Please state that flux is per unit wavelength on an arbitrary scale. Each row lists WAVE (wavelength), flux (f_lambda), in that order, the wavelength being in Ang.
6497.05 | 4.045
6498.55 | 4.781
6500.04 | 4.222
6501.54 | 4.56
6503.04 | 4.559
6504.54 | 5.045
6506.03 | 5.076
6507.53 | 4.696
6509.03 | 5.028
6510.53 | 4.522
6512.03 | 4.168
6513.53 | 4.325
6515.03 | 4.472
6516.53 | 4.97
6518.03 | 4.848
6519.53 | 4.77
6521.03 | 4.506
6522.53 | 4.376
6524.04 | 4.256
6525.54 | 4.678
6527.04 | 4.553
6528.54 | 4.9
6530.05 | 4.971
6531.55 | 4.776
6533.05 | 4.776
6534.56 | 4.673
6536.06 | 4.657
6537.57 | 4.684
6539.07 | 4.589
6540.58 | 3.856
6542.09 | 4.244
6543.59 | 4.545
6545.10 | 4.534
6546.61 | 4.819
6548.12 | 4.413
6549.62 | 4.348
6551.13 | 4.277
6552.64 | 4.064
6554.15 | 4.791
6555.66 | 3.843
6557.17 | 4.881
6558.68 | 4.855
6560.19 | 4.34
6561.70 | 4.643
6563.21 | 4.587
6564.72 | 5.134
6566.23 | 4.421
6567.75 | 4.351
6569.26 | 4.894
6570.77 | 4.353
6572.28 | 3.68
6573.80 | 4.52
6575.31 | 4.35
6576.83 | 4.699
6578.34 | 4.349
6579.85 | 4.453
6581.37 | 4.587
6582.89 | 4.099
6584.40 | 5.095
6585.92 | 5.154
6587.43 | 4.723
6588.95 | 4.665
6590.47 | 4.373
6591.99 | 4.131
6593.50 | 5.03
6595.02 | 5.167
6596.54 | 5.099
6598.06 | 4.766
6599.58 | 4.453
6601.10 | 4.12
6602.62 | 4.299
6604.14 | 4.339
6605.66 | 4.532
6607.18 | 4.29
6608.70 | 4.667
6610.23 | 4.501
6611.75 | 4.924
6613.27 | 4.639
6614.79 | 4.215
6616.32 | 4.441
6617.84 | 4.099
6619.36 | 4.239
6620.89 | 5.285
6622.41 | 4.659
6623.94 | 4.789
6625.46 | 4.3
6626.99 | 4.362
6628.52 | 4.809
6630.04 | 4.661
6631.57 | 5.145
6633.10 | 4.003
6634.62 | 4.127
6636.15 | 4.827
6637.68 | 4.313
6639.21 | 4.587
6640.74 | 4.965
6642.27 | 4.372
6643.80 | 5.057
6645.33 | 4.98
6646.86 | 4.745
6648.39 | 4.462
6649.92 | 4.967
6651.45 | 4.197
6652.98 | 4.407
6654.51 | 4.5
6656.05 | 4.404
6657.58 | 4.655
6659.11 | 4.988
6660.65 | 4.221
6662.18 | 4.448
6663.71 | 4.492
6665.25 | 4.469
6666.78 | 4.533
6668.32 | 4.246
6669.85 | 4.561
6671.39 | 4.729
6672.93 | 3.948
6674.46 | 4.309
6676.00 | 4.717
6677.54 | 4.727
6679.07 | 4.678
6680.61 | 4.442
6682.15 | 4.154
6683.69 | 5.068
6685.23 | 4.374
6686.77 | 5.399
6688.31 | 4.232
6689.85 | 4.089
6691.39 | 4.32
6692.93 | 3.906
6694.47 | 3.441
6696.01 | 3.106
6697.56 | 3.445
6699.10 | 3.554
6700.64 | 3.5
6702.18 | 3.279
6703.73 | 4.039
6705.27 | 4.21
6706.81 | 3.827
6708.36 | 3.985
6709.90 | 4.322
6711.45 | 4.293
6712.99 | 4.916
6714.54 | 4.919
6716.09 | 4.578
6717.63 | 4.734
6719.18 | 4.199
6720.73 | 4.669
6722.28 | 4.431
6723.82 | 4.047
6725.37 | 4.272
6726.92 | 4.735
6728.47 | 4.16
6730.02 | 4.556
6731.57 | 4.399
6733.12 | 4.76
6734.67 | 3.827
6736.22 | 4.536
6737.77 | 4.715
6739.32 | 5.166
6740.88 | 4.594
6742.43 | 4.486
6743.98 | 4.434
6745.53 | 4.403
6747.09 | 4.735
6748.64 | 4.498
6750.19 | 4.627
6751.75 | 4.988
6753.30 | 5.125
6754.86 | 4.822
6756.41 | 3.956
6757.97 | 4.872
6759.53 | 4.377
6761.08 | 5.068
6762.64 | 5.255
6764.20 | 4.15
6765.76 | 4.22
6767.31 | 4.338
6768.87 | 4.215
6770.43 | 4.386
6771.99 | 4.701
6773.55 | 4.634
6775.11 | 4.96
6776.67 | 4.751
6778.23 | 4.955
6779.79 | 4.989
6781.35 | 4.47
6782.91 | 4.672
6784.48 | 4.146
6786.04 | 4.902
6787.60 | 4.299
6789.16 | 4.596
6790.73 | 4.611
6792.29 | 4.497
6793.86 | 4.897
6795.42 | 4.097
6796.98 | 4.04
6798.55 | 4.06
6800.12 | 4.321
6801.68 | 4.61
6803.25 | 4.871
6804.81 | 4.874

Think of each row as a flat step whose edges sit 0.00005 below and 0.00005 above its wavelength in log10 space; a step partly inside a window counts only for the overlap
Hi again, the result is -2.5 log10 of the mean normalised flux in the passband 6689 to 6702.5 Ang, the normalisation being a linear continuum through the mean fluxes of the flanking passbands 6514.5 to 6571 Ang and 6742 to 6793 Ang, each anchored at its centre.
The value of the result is 0.25 mag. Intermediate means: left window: 4.57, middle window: 3.64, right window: 4.61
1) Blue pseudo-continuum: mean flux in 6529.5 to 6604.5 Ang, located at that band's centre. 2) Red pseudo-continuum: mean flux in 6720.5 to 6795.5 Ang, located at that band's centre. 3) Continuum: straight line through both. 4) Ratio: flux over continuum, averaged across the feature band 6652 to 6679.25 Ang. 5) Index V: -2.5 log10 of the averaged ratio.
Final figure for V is 0.02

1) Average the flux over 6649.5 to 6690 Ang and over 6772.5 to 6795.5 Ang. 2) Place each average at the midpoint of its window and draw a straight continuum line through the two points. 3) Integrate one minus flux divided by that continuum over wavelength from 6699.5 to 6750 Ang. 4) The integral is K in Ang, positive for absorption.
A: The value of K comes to 2.2 Ang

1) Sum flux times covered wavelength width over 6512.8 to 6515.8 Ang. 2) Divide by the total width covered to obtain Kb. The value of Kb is 4.4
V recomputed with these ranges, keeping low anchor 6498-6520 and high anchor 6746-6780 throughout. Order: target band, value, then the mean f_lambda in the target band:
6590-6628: 0.03 mag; 4.55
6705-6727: 0.06 mag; 4.4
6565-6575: 0.06 mag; 4.41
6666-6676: 0.06 mag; 4.41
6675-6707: 0.13 mag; 4.13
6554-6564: 0.03 mag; 4.55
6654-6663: 0.03 mag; 4.54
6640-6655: 0.00 mag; 4.67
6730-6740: 0.02 mag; 4.56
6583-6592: -0.01 mag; 4.69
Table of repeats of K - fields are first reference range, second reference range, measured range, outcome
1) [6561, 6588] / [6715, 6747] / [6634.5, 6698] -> 1.00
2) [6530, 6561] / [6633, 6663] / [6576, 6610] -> -0.39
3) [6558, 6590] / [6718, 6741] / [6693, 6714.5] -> 2.91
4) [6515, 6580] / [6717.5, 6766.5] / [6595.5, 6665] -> -0.29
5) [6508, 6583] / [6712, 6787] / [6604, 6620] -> 0.36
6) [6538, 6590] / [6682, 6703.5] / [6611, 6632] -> -1.63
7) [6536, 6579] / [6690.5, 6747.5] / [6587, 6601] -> -0.83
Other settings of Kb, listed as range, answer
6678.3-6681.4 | 4.56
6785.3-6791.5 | 4.6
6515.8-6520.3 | 4.86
